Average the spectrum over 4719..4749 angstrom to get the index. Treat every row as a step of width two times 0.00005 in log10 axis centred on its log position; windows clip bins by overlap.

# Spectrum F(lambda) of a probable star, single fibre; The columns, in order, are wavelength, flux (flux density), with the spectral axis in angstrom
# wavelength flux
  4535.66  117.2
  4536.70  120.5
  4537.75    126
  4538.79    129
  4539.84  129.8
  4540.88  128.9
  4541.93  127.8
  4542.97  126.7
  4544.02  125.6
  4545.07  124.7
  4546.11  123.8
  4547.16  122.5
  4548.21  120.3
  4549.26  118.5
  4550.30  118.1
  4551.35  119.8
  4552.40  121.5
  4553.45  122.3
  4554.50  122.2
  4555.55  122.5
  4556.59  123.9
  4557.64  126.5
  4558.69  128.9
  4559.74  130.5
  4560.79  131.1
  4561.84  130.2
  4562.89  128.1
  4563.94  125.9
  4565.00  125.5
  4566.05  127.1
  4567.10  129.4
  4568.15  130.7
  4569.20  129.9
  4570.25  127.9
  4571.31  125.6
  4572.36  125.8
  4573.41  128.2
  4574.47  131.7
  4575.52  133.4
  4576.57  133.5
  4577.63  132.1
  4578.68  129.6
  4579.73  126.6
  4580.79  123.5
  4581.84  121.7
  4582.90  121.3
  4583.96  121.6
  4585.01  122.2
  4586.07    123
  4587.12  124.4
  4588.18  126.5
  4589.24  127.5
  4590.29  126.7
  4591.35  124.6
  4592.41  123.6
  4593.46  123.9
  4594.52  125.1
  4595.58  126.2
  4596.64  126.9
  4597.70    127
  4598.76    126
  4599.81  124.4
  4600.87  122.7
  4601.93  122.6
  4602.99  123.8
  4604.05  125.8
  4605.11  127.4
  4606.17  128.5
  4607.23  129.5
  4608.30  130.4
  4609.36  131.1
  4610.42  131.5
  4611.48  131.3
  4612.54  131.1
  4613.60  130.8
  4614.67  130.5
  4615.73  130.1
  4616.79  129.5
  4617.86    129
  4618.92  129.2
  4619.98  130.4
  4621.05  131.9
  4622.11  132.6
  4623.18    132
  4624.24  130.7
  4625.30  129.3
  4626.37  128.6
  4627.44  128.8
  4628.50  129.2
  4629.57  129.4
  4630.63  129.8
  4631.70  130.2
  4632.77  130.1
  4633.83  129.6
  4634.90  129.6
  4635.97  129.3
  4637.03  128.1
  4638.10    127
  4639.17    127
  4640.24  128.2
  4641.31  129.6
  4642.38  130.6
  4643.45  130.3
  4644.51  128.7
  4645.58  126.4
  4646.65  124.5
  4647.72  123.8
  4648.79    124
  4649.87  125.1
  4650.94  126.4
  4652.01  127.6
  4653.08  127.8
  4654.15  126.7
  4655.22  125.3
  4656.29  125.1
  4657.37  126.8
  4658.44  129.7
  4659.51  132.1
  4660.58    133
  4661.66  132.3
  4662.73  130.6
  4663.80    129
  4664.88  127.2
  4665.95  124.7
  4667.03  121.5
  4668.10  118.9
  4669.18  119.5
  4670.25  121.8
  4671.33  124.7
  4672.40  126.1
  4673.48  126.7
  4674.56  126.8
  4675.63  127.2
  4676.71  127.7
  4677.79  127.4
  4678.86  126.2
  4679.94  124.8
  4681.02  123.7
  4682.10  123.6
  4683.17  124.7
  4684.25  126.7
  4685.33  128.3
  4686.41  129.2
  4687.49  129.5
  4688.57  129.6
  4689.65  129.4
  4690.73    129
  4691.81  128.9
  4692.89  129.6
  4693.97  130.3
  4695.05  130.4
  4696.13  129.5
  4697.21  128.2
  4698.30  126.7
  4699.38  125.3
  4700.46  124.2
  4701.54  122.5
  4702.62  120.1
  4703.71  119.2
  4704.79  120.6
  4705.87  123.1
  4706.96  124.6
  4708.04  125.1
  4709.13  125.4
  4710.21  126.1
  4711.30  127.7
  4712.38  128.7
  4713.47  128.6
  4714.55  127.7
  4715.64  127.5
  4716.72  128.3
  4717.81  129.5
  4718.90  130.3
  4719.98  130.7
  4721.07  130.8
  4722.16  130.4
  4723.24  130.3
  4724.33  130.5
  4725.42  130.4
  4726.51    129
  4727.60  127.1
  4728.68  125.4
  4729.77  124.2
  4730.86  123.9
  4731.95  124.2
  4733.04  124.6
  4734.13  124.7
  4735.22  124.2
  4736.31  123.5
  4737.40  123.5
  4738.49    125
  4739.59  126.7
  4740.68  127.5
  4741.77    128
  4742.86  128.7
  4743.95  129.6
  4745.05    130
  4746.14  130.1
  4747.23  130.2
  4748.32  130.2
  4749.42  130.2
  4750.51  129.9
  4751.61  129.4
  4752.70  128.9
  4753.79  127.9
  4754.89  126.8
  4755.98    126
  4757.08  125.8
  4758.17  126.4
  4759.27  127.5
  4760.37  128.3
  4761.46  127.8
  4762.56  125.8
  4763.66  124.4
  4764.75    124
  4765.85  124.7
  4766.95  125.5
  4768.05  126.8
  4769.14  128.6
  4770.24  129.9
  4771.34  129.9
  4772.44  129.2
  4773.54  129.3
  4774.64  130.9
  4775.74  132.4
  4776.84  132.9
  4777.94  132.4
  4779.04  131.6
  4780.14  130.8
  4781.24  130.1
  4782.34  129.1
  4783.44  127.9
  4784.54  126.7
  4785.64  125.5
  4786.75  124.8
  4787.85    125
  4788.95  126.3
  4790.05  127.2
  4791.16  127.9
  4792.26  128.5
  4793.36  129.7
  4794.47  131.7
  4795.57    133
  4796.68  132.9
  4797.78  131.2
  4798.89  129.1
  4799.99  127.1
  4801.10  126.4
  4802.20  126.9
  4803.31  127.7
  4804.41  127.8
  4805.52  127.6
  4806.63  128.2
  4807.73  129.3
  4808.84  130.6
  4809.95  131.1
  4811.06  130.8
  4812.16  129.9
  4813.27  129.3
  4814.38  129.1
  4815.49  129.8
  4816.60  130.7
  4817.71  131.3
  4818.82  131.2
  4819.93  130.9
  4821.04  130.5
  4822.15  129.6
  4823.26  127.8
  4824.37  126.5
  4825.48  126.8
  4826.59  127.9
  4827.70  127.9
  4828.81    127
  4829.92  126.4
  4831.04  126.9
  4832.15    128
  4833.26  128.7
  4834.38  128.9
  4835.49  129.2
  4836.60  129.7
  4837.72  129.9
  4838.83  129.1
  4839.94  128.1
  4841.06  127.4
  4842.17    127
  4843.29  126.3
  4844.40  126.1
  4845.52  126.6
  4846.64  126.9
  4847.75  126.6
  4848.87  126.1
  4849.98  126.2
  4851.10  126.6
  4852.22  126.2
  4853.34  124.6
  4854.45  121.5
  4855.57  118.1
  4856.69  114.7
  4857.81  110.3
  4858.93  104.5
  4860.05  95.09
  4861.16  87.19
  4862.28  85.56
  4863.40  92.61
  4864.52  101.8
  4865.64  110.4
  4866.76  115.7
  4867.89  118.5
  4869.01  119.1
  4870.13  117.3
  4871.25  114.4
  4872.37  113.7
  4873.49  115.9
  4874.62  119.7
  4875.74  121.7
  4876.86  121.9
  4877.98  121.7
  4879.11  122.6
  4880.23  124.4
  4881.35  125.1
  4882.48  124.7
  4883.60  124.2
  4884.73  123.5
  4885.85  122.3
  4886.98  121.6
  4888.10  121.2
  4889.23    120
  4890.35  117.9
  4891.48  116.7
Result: 128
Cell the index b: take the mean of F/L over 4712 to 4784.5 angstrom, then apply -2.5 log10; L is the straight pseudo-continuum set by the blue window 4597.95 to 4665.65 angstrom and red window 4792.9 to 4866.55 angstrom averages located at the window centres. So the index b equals -0.02 mag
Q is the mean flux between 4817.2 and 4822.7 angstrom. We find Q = 131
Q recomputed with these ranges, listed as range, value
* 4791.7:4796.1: 131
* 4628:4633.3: 130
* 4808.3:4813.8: 130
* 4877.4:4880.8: 123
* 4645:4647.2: 125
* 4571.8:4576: 130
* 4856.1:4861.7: 103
